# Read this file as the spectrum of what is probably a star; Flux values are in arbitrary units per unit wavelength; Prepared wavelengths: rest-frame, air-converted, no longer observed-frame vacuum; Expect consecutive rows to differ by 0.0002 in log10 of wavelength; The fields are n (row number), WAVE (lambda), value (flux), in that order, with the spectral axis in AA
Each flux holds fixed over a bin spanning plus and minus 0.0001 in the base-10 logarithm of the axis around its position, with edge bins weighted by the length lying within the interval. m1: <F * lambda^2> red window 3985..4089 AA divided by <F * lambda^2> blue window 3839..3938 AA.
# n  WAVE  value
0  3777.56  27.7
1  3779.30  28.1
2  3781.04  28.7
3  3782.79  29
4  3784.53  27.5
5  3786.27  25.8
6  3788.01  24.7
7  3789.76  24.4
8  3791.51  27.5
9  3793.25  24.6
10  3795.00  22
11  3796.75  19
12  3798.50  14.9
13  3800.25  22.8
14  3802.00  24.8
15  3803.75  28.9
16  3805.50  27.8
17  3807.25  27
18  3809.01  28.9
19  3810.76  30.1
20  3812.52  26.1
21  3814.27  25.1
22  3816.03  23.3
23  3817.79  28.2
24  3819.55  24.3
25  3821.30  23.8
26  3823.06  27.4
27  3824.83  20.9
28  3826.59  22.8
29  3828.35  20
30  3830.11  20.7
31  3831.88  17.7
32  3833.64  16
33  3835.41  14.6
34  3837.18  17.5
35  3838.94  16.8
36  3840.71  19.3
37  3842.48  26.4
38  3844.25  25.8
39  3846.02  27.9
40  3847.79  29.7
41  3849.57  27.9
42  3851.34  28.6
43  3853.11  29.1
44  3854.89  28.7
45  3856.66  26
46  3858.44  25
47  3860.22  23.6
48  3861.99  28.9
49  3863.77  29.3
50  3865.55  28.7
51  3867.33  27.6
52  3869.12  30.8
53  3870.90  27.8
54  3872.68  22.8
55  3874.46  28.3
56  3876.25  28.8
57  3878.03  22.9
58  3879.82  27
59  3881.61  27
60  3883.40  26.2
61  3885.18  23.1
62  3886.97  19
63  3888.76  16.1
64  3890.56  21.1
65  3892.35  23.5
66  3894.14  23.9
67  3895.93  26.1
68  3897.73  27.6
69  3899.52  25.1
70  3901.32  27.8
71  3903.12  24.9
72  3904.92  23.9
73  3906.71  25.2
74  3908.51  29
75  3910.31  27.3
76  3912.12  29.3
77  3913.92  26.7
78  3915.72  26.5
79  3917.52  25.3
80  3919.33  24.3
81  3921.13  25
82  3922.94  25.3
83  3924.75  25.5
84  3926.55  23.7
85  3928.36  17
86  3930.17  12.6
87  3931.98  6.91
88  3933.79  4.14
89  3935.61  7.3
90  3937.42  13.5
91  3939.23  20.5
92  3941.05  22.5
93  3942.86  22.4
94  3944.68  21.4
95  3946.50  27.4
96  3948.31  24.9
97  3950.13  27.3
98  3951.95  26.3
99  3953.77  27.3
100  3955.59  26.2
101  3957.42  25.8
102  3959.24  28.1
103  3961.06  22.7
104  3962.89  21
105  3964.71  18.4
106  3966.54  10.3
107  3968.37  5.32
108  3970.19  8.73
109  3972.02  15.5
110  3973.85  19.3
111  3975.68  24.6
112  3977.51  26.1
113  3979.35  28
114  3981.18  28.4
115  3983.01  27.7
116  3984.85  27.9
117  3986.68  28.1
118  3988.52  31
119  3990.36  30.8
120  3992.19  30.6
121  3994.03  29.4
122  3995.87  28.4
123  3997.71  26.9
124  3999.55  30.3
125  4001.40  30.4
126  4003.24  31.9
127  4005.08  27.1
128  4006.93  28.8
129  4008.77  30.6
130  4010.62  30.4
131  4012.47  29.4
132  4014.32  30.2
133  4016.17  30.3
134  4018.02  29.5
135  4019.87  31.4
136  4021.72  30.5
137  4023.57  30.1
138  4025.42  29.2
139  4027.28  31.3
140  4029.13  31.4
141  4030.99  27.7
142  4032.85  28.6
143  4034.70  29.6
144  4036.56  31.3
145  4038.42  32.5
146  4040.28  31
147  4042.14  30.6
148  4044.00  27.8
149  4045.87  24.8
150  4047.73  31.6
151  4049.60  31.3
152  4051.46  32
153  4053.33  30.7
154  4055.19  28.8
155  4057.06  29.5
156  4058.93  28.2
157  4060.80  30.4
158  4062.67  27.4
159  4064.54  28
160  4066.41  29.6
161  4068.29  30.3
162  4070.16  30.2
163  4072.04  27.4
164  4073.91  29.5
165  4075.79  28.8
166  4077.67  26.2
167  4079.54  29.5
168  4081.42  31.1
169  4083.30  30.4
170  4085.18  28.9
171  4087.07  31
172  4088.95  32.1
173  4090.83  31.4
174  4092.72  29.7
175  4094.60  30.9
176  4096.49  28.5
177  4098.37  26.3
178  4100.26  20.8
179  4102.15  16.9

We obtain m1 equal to 1.33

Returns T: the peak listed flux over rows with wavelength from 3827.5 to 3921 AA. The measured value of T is 30.8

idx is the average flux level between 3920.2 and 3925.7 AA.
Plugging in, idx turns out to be 25.3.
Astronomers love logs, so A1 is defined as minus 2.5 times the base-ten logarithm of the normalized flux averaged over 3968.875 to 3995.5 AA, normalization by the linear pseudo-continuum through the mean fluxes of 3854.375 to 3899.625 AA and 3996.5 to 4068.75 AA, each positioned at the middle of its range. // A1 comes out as 0.13 mag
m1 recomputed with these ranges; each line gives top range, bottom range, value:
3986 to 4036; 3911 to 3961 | 1.41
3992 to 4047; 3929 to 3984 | 1.53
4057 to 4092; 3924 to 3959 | 1.55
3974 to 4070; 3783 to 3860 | 1.34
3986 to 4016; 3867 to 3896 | 1.28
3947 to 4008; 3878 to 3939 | 1.16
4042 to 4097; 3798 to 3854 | 1.39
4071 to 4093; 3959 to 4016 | 1.22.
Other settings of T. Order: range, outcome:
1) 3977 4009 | 31.9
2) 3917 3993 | 31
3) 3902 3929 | 29.3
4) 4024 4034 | 31.4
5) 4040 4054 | 32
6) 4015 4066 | 32.5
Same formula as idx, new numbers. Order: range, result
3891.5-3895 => 23.7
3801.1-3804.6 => 26.8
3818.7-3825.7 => 24.1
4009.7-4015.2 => 30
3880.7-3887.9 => 23.8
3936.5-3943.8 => 19.7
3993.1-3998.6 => 28.2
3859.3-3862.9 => 26.3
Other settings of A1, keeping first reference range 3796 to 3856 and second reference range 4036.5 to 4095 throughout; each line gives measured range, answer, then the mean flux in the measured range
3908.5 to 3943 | 0.271 mag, 20.5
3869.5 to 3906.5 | 0.029 mag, 24.7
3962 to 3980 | 0.485 mag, 17.6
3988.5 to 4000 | -0.057 mag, 29.5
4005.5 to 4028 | -0.056 mag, 30.1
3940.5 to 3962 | 0.072 mag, 25.2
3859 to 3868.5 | -0.114 mag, 27.6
